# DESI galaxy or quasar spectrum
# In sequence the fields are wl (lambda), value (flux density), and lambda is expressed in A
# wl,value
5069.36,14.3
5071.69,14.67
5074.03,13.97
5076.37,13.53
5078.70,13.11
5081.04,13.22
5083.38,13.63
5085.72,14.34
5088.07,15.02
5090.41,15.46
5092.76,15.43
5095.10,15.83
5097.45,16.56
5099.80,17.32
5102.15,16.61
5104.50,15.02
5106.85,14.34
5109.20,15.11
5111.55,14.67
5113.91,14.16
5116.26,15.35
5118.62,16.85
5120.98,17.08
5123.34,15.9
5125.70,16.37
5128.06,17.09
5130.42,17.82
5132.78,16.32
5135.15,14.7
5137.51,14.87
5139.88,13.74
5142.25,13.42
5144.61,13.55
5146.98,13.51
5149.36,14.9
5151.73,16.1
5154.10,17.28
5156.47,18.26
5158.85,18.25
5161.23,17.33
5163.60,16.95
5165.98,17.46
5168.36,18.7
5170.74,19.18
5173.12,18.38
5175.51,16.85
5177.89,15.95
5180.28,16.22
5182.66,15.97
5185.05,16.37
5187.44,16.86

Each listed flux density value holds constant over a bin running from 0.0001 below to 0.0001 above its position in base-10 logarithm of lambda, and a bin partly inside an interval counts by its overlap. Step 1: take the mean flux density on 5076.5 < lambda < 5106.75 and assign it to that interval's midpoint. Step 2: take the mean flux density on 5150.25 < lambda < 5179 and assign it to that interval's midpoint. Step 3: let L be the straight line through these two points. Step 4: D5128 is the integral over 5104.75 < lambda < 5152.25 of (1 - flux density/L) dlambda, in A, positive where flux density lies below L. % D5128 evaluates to 2.94 A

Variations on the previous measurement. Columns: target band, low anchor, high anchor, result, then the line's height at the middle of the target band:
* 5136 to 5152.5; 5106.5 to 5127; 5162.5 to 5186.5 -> 2.1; 16.4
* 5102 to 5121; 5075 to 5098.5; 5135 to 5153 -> -1.1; 14.5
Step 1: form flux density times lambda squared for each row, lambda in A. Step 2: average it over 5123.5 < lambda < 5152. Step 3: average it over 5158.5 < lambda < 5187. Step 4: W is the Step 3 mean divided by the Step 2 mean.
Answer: 1.15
